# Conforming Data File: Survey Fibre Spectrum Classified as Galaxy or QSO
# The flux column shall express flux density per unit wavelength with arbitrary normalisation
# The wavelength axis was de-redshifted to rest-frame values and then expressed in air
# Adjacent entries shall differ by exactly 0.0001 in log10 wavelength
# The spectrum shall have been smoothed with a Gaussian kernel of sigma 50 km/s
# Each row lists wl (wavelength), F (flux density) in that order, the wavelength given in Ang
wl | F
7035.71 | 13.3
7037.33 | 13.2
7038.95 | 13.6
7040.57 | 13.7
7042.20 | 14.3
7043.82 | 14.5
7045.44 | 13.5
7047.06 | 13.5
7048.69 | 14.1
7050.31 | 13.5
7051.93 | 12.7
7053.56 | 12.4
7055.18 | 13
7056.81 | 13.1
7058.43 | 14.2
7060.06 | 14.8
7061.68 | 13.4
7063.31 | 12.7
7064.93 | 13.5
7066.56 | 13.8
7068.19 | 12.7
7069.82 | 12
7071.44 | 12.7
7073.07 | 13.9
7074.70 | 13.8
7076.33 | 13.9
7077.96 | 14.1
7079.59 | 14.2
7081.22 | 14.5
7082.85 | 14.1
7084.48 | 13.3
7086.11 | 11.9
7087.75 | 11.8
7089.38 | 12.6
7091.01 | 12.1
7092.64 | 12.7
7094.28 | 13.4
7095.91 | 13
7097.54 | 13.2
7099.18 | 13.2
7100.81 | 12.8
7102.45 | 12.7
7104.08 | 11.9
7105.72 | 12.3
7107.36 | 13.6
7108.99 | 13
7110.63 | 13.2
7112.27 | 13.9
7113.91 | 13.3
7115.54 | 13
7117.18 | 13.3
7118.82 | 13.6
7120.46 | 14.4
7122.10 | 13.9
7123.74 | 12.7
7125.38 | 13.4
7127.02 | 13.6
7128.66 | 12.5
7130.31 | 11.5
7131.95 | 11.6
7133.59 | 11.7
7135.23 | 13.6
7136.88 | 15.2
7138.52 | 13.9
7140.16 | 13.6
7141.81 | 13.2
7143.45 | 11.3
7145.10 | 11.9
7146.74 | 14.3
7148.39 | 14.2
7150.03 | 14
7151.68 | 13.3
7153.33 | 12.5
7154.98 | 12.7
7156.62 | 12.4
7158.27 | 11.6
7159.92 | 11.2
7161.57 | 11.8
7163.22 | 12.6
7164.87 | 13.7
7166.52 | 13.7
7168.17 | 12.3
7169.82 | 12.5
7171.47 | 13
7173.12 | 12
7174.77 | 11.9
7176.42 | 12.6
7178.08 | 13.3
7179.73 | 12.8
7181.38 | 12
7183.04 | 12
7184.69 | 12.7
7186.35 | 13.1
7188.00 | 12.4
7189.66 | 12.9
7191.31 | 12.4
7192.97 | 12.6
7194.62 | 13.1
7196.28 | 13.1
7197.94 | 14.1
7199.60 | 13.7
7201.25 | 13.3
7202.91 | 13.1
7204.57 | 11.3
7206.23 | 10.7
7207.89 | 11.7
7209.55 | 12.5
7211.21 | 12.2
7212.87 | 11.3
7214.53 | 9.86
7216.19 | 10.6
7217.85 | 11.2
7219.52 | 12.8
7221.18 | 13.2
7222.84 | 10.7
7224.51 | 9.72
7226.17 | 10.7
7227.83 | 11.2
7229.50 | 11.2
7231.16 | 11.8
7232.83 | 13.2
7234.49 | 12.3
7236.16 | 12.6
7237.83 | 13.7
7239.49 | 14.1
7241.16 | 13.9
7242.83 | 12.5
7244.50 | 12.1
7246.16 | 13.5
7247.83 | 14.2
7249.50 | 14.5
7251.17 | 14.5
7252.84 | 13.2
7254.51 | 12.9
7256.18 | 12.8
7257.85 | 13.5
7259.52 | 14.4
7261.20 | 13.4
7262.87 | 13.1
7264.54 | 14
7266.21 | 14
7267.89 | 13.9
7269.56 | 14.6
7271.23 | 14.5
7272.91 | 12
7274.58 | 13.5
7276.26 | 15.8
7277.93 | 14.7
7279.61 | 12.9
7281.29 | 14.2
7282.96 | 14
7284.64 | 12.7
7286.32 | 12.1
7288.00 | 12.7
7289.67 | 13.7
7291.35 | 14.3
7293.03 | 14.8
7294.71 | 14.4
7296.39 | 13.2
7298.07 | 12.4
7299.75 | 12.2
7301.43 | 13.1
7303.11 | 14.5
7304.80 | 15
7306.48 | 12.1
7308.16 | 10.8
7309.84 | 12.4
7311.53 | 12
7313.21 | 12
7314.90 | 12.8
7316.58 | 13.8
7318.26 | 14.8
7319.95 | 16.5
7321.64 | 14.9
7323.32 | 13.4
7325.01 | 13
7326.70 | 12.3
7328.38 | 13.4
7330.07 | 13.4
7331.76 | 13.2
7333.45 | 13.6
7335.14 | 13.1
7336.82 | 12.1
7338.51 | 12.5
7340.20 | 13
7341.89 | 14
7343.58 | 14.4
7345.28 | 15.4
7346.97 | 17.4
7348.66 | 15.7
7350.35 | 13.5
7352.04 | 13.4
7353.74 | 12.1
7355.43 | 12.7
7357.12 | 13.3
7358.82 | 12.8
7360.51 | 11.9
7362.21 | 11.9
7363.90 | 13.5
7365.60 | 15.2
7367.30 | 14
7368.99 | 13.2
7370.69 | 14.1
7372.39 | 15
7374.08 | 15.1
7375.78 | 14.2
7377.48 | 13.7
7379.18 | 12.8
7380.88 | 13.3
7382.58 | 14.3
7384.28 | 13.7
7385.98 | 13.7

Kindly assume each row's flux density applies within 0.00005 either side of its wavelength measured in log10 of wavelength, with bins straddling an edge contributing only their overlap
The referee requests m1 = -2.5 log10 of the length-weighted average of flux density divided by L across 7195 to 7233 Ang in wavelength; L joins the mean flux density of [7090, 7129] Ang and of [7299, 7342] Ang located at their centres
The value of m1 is 0.11 mag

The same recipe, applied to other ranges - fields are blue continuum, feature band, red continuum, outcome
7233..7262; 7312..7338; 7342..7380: 0.022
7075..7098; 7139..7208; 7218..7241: -0.013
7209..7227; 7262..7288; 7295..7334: -0.102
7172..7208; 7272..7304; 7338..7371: -0.023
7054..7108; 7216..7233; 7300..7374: 0.169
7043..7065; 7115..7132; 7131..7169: -0.005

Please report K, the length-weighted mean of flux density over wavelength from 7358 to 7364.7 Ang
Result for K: 12.5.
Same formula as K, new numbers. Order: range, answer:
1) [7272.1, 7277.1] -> 13.8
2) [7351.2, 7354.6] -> 12.7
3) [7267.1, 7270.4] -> 14.3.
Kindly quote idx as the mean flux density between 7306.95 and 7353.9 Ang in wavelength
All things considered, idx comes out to 13.5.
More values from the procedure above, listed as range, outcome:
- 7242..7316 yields 13.4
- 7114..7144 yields 13.1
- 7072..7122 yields 13.2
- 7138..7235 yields 12.4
